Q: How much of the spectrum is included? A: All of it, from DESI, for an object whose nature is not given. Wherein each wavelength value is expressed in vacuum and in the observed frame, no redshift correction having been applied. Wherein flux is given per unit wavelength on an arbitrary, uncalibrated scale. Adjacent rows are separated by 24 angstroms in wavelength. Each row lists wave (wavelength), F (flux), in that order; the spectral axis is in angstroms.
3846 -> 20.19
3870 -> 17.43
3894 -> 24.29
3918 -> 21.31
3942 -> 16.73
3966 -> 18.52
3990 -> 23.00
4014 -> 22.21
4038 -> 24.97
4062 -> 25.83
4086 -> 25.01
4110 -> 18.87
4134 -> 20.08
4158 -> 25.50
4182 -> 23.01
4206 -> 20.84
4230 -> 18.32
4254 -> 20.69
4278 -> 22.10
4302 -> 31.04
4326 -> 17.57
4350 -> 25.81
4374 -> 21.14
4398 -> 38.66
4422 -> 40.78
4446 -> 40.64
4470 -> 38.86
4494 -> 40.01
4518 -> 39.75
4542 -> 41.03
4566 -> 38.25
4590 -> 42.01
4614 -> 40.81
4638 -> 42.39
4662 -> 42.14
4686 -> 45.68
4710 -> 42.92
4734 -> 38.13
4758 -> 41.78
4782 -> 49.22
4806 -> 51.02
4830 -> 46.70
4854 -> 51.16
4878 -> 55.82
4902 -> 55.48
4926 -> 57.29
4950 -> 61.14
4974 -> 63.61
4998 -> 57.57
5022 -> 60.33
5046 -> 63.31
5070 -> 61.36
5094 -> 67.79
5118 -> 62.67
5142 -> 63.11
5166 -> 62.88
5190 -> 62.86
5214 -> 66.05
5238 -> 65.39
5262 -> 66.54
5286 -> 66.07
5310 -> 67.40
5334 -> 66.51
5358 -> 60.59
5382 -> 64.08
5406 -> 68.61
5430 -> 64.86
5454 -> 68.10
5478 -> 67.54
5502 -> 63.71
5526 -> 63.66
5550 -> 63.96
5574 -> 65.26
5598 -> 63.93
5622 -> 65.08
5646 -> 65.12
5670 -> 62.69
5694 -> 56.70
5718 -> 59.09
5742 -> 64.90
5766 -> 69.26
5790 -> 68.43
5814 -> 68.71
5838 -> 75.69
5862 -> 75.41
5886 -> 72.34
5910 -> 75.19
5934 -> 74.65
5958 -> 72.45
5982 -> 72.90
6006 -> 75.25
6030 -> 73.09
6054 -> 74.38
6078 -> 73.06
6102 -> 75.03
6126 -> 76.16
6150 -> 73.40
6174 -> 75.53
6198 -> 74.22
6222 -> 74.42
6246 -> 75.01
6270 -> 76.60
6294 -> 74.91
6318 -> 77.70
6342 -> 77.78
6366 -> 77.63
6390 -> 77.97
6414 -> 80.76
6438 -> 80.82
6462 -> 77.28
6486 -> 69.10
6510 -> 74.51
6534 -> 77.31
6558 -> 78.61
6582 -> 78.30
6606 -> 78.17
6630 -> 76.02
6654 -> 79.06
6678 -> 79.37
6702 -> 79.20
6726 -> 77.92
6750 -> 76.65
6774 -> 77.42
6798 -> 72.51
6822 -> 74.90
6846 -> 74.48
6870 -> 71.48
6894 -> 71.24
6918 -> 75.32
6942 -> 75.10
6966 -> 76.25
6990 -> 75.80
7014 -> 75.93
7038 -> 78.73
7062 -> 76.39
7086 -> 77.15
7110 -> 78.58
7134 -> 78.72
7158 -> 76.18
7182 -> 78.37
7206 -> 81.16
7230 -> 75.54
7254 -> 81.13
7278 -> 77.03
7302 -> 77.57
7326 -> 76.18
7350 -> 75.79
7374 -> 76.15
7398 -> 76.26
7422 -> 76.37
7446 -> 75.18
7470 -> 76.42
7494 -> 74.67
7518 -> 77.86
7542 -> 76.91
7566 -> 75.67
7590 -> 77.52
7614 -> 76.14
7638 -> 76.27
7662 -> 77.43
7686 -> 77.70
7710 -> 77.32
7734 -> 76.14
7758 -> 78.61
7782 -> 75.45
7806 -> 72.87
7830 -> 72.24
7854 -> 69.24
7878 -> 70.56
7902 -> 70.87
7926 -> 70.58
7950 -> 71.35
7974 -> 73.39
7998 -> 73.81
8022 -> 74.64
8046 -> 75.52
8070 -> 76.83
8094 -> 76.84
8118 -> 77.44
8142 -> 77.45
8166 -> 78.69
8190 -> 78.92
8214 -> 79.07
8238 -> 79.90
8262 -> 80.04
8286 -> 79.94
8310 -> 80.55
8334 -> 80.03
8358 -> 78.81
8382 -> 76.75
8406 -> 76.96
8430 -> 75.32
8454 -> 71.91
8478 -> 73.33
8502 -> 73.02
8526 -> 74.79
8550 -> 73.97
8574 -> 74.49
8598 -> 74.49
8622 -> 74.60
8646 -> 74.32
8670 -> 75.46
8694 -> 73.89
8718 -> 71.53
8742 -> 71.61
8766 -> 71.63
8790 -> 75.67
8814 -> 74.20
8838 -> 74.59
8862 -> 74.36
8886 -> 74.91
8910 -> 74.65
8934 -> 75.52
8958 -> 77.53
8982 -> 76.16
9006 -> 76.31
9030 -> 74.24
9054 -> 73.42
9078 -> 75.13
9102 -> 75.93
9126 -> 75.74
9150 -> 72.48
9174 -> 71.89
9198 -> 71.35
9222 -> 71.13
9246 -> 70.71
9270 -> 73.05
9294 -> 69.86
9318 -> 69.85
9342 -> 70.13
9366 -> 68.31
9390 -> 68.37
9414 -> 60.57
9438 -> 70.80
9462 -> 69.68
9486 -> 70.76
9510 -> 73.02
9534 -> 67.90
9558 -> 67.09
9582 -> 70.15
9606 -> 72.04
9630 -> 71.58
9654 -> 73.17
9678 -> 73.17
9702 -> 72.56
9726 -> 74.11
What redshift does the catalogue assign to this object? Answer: 0.10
